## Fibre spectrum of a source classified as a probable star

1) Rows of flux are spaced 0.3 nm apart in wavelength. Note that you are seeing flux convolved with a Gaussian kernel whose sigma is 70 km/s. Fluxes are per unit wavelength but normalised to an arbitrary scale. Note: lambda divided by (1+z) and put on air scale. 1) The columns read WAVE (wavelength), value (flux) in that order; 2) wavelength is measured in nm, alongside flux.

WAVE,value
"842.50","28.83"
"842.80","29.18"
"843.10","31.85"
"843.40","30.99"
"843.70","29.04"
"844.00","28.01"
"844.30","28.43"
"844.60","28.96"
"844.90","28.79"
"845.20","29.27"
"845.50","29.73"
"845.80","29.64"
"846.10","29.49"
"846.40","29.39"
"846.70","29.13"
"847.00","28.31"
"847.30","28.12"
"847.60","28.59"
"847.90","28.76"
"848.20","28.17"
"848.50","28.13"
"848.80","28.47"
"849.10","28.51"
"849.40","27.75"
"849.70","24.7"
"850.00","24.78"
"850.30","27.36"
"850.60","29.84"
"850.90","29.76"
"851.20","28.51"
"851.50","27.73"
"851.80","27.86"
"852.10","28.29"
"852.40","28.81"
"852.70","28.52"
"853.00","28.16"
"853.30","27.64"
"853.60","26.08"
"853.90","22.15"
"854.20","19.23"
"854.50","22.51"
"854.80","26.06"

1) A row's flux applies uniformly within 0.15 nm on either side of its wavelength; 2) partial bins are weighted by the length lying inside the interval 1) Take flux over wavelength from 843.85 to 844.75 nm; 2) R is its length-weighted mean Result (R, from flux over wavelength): 28.5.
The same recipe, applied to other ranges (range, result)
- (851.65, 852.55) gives 28.3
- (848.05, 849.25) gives 28.3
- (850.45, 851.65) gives 29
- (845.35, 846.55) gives 29.6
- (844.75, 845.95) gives 29.4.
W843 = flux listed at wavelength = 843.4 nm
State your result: 30.99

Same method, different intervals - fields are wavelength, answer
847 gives 28.31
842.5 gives 28.83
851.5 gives 27.73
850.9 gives 29.76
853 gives 28.16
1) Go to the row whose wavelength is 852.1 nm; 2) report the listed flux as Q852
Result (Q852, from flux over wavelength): 28.29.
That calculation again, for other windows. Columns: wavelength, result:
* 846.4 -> 29.39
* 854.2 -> 19.23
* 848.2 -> 28.17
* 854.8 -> 26.06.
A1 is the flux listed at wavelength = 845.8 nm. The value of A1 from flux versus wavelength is 29.64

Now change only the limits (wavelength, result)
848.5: 28.13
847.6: 28.59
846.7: 29.13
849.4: 27.75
